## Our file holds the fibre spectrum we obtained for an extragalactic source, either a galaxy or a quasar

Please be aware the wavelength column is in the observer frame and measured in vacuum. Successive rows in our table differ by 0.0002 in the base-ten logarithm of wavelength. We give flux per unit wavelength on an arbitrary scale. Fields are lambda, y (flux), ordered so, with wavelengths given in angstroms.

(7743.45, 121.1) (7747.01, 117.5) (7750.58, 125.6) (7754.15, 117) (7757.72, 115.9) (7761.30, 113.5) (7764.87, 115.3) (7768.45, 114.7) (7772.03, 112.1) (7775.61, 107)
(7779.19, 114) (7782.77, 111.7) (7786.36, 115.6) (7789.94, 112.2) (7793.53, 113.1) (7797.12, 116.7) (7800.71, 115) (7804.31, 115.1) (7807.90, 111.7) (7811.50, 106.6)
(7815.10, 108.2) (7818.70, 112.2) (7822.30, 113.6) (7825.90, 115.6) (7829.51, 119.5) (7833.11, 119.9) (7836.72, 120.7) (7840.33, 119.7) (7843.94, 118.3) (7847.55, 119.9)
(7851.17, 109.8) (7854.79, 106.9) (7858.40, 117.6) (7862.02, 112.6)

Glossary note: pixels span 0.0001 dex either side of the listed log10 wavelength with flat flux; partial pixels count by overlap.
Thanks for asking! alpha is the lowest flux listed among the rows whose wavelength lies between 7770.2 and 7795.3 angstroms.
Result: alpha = 107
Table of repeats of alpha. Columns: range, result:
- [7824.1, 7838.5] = 115.6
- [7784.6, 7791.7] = 112.2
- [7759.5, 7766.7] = 113.5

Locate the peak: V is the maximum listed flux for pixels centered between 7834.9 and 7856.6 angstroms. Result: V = 120.7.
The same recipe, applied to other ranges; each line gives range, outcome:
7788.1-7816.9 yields 116.7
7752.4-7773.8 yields 117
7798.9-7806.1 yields 115.1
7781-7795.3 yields 115.6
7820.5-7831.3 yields 119.5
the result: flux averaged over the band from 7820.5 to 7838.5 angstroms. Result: 118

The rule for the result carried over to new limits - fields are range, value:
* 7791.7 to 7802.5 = 115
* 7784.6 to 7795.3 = 114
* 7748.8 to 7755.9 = 121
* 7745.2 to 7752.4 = 122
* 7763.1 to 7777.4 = 112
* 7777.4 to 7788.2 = 114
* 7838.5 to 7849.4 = 119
